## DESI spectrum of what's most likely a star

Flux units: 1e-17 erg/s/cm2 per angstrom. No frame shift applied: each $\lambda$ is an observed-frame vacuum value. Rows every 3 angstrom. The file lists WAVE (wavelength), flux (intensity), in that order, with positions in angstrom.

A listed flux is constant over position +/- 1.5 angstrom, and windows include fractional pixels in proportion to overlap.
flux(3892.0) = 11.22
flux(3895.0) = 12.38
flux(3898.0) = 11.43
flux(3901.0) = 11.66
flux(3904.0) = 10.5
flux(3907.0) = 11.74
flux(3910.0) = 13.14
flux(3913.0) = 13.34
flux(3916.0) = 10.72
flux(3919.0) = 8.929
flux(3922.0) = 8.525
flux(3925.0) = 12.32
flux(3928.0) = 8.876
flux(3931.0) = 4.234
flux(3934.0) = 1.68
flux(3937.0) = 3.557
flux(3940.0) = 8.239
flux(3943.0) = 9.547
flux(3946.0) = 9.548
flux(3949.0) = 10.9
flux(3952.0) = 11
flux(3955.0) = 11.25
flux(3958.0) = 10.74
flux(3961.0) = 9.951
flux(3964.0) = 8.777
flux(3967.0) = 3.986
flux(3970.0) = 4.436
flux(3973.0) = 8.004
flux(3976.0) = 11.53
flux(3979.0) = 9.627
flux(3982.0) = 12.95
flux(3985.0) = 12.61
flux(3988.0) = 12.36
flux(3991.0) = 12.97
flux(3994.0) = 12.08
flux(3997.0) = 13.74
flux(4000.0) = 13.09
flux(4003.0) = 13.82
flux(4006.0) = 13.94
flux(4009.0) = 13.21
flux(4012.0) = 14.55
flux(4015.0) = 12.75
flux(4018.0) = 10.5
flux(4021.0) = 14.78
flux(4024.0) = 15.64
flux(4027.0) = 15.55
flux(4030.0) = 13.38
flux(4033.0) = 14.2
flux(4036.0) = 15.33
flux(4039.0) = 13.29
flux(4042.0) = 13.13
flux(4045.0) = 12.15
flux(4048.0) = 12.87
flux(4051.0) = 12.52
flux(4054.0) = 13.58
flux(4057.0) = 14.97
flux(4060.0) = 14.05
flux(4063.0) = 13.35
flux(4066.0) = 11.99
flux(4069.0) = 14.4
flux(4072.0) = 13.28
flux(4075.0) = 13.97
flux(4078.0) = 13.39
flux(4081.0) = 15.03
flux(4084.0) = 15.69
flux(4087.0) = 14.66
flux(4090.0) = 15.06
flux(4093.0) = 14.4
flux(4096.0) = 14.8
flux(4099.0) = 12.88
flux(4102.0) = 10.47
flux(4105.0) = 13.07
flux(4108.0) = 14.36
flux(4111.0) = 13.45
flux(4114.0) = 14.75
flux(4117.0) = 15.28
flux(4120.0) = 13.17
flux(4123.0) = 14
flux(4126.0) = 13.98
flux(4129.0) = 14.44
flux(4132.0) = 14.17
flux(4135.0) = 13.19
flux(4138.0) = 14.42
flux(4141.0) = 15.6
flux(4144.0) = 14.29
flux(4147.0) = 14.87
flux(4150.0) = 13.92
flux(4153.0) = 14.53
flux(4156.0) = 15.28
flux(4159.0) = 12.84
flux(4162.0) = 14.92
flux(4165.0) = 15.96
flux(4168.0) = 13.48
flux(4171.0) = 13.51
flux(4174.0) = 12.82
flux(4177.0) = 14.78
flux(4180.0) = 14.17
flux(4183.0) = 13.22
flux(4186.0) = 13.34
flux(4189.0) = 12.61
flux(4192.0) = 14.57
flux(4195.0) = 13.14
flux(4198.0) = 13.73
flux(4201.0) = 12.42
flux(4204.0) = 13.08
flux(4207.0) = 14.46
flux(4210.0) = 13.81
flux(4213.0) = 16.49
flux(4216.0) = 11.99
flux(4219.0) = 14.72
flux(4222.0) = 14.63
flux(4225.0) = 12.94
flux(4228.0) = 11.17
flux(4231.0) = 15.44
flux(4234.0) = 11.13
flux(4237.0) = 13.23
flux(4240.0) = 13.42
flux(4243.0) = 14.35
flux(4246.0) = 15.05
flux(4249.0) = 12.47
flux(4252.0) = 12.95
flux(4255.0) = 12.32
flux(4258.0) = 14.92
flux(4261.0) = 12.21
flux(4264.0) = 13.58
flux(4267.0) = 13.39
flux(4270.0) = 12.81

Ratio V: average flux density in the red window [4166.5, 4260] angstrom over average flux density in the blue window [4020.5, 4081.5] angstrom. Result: 0.98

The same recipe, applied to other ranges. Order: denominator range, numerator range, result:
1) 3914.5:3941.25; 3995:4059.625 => 1.83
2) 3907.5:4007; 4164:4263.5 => 1.36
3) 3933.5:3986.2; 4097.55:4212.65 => 1.56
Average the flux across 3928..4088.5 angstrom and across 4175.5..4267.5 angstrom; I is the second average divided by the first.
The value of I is 1.15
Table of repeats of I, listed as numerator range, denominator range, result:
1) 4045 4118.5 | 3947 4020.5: 1.23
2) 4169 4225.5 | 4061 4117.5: 0.99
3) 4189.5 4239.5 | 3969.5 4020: 1.12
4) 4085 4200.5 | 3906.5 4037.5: 1.28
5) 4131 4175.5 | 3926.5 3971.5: 1.83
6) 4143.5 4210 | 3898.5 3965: 1.46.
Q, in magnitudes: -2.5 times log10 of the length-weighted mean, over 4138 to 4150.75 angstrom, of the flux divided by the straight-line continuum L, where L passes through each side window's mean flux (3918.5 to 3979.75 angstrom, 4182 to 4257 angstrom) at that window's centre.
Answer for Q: -0.21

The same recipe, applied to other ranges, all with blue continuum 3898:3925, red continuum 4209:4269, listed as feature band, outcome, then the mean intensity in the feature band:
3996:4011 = -0.15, 13.6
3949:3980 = 0.27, 9.01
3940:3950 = 0.18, 9.69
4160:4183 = -0.09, 14.1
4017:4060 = -0.14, 13.8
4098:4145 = -0.10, 13.9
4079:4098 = -0.19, 14.8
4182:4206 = -0.01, 13.3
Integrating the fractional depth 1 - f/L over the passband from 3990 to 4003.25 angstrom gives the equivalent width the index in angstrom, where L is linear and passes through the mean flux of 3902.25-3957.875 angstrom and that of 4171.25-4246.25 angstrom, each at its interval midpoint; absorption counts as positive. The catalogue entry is -3.43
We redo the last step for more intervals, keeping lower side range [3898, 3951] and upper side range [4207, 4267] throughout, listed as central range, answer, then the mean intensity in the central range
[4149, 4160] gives -1.6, 14.2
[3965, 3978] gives 3.7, 7.16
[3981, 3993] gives -3.0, 12.7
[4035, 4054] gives -3.9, 13.2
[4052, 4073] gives -4.6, 13.6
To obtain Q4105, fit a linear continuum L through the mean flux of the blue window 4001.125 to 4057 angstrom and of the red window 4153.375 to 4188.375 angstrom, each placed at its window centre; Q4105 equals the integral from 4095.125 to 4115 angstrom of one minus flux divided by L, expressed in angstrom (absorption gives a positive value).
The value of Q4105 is 0.8 angstrom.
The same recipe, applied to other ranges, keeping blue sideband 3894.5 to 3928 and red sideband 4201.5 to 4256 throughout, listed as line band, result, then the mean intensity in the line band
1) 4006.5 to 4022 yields -1.6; 13.2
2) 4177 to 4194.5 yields -0.6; 13.7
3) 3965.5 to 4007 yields 2.5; 11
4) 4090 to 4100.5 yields -1.4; 14.2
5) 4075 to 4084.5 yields -1.6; 14.5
